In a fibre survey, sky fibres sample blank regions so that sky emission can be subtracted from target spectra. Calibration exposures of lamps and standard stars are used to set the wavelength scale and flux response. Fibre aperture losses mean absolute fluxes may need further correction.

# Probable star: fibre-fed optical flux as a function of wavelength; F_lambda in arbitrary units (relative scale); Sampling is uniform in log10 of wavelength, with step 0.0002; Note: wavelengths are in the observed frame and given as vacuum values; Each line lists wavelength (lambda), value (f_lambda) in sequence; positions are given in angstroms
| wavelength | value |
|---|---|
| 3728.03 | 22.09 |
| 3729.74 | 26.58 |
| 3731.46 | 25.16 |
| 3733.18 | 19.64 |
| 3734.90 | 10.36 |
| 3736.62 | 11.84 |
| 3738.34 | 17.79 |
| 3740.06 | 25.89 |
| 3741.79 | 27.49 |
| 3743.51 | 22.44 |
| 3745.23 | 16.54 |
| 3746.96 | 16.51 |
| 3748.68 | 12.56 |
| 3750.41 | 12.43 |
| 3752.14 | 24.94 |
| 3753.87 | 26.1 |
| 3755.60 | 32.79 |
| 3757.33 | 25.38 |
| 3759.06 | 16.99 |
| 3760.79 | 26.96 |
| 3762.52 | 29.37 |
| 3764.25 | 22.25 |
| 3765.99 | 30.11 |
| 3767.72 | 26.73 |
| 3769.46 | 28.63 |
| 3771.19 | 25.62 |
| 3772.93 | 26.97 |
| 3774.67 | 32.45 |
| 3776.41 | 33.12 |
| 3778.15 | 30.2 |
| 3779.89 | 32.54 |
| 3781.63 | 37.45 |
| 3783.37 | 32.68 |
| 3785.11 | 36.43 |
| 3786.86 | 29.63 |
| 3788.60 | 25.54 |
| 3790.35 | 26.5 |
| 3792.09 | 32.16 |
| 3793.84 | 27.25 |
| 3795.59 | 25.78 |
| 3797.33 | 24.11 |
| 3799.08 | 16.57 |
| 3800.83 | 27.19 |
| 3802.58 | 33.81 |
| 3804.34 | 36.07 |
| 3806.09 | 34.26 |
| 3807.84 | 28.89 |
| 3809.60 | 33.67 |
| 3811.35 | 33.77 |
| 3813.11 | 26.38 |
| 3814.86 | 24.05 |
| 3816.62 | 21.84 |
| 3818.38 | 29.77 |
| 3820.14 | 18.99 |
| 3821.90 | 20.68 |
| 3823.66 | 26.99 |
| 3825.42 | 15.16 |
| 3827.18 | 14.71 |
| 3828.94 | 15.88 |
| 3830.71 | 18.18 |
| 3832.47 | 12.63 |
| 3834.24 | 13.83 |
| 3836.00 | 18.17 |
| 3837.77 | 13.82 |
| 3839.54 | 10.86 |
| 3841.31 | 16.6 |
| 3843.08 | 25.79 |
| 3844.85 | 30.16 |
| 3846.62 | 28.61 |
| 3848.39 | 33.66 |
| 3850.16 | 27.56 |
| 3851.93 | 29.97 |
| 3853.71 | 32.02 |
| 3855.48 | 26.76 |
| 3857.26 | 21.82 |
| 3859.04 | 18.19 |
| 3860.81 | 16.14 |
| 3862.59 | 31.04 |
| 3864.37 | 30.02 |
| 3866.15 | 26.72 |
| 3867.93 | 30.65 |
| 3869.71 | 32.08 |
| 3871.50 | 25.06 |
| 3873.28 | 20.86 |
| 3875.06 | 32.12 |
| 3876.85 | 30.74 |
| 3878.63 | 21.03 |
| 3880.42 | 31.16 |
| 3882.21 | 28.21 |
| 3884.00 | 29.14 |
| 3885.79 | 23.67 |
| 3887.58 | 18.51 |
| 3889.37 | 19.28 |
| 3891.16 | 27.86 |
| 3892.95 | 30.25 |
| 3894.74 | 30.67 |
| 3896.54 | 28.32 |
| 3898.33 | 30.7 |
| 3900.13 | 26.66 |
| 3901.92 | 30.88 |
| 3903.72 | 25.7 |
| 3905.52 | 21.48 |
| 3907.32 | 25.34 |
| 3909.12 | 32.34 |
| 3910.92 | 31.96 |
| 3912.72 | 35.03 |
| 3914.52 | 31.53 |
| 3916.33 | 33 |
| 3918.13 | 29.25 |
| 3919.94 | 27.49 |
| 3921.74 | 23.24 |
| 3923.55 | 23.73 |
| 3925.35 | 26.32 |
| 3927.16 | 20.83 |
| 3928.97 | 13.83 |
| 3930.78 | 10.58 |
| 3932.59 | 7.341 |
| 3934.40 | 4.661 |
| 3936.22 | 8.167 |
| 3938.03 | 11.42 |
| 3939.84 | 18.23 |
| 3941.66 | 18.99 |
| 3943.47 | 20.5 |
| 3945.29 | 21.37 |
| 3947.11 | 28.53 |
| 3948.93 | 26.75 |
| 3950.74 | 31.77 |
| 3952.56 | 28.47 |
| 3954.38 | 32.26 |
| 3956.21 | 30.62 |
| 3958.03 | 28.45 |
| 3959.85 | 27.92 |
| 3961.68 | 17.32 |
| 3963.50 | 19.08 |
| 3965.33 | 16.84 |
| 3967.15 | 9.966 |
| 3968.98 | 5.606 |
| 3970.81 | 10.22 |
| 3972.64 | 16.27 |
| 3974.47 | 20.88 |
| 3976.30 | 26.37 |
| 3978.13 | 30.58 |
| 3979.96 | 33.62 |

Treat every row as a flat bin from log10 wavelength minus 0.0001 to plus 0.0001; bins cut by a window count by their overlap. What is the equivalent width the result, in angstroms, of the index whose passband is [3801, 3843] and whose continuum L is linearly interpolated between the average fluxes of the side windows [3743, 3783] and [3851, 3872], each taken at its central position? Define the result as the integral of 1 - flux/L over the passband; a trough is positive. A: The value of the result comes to 5.8 angstroms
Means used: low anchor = 25.7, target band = 22.7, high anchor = 26.7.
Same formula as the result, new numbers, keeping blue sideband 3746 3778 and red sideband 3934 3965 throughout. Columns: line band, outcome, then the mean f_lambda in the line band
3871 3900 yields -4.4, 26.7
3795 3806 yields -1.5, 27.8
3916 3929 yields -1.4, 25.1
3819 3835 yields 4.3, 17.7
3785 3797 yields -1.8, 28.4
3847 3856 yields -2.4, 30.1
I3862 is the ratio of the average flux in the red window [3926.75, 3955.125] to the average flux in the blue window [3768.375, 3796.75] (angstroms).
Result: 0.63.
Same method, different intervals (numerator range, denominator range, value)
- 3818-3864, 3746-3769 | 0.93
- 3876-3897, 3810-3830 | 1.16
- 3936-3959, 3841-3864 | 0.91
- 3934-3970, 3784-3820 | 0.72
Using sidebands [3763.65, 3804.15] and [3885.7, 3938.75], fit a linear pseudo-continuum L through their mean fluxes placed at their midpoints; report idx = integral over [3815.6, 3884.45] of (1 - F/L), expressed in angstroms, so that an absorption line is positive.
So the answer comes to 6.2 angstroms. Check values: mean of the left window 29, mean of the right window 23.7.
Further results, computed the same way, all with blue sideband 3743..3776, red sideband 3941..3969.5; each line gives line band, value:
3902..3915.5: -3.4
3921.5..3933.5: 2.9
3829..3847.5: 3.9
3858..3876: -2.1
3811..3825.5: -0.3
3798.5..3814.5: -4.2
